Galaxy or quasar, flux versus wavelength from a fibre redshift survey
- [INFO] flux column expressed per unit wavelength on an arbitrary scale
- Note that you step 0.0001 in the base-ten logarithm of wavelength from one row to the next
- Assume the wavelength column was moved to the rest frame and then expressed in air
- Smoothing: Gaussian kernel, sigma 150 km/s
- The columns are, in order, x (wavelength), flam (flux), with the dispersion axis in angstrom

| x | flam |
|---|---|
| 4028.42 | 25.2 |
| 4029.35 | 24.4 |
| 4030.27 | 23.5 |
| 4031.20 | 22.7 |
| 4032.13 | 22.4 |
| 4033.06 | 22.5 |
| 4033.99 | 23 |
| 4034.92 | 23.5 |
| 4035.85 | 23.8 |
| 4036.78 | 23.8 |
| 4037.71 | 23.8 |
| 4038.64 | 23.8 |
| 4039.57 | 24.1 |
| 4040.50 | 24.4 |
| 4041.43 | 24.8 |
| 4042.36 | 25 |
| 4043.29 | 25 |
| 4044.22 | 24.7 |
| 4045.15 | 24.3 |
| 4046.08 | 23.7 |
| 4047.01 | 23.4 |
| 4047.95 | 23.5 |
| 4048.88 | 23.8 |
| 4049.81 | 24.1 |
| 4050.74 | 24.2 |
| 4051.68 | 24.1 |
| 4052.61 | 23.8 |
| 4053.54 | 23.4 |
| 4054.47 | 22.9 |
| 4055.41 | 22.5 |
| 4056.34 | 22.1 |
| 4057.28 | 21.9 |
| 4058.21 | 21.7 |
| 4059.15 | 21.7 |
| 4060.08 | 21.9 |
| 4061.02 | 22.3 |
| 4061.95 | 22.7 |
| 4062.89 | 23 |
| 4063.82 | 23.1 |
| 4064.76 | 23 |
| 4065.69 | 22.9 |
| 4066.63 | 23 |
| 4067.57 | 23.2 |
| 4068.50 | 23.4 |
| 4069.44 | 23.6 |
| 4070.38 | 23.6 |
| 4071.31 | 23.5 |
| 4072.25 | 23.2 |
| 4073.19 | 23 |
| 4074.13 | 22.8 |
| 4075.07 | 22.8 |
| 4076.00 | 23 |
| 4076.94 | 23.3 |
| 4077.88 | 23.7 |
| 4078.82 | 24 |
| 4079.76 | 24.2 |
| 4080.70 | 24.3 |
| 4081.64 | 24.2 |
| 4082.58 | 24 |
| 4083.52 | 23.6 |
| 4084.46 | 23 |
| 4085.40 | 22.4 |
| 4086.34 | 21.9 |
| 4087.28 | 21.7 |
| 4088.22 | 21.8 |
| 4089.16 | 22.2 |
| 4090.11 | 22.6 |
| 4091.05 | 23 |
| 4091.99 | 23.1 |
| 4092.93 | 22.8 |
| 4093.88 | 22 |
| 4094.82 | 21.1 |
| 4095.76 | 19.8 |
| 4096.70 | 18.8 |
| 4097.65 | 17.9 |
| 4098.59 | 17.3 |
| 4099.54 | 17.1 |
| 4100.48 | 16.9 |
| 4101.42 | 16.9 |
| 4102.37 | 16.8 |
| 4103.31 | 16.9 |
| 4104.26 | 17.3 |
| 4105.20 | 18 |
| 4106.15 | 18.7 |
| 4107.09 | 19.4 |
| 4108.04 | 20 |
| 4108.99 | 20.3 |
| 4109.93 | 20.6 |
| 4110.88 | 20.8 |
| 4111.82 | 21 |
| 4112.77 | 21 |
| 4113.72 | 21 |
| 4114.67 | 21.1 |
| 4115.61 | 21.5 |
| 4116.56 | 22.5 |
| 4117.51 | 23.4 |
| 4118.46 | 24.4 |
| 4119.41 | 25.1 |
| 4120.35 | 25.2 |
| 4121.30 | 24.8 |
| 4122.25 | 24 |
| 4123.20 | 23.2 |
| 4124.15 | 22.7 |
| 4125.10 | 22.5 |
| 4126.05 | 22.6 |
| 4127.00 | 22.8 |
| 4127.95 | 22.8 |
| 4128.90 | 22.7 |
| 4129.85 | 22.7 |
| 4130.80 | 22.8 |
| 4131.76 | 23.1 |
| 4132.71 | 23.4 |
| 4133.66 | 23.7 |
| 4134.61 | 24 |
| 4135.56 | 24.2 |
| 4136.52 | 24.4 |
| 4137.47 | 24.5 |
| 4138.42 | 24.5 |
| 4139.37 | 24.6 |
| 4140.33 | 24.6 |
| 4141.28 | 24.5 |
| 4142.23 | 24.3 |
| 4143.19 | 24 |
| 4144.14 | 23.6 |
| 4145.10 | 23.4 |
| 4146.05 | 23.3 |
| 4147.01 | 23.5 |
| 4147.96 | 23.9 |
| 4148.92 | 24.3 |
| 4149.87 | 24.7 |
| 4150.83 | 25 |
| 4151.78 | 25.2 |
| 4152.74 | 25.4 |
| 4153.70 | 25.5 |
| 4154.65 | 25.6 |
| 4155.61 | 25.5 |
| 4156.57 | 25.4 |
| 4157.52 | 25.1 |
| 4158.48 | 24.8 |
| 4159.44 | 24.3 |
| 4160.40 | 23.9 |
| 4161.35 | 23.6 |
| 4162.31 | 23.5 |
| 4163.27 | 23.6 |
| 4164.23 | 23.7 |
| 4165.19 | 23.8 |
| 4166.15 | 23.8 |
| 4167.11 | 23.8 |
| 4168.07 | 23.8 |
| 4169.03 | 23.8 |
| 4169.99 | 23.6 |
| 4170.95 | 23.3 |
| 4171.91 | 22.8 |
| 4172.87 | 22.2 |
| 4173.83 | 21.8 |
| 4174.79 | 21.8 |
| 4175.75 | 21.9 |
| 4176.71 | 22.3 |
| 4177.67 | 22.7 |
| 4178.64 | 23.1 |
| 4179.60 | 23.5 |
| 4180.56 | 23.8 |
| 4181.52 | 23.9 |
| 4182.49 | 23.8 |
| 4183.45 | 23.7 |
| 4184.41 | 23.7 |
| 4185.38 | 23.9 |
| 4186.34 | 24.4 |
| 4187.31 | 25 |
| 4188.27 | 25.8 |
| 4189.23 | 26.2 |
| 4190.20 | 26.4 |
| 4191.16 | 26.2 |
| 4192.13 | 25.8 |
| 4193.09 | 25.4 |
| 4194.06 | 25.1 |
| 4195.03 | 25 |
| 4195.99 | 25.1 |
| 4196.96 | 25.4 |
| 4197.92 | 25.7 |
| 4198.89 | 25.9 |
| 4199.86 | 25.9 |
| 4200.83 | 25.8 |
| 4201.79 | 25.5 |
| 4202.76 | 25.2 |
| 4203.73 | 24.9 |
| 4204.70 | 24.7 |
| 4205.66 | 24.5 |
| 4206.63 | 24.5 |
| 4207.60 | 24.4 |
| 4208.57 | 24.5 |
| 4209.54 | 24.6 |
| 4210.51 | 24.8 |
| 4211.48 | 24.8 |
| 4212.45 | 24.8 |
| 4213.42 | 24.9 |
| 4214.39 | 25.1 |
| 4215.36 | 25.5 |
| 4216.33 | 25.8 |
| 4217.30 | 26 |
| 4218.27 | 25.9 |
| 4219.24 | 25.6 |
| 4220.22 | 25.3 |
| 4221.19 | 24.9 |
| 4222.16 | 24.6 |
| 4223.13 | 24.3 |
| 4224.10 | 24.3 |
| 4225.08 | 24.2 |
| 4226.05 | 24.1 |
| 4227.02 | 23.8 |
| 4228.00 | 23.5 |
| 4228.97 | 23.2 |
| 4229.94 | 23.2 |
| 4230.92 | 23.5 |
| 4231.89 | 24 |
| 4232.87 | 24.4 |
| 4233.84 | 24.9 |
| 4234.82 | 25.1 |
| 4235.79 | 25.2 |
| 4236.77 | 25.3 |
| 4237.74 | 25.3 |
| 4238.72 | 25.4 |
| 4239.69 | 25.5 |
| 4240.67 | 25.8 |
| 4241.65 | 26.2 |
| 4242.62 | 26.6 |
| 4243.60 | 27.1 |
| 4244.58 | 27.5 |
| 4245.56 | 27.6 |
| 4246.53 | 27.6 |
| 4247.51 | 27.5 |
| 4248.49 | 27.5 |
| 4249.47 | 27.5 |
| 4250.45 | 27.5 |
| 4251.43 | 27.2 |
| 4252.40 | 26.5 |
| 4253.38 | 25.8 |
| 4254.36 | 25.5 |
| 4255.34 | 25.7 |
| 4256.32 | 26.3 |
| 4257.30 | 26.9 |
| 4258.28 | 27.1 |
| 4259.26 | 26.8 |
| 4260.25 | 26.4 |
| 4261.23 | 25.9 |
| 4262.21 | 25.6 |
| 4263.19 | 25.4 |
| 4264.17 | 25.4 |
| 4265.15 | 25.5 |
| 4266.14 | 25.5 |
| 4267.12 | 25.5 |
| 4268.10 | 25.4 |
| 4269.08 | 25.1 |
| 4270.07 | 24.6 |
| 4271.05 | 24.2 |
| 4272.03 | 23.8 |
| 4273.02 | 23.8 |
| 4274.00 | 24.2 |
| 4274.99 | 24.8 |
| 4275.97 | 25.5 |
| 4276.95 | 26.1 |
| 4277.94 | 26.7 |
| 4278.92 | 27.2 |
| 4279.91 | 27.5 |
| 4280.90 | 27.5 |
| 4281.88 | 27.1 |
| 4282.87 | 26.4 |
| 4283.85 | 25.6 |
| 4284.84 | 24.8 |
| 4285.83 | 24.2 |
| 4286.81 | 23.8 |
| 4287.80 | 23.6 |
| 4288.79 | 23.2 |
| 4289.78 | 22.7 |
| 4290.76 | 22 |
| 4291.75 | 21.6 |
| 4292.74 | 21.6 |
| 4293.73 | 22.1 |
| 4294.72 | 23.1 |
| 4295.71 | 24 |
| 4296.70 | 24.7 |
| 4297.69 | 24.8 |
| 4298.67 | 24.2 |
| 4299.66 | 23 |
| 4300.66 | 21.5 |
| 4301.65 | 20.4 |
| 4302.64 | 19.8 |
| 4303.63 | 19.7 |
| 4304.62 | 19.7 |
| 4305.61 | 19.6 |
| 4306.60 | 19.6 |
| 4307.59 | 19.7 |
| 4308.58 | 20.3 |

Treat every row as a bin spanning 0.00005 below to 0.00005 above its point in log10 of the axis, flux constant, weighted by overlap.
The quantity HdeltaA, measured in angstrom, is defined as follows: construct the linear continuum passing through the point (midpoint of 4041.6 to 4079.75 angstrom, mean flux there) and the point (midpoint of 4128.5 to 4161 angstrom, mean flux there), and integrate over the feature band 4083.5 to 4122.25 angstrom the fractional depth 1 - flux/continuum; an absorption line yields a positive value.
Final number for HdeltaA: 4.7 angstrom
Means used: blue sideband 23.3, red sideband 24.3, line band 20.9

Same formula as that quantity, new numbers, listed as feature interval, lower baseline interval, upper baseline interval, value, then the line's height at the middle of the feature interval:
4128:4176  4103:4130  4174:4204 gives -1.7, 23.1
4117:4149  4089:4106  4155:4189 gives -3.4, 21.5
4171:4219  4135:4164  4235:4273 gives 1.1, 25.1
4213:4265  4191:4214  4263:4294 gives -1.4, 25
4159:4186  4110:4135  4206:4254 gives 0.8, 24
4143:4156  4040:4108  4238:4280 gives -0.4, 23.8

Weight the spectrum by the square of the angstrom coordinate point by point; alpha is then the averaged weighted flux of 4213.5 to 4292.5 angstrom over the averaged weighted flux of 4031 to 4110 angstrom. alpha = 1.2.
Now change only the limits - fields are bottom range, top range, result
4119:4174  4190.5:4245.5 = 1.09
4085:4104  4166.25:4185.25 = 1.20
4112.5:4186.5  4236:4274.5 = 1.16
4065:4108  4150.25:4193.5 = 1.17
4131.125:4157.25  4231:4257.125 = 1.13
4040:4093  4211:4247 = 1.17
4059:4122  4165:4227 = 1.18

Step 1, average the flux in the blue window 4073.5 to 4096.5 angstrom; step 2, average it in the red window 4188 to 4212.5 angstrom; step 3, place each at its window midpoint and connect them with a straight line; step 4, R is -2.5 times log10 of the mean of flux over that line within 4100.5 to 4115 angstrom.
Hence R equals 0.21 mag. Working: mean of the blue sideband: 22.8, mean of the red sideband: 25.3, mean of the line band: 19.2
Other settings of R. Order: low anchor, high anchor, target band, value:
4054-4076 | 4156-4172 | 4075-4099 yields 0.037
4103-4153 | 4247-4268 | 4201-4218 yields 0.000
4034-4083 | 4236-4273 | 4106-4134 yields 0.089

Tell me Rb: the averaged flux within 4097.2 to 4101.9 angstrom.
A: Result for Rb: 17.2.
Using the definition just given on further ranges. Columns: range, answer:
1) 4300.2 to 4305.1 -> 20.2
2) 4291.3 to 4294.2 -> 21.7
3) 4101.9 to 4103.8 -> 16.8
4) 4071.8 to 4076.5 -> 23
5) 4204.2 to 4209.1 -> 24.5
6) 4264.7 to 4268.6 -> 25.5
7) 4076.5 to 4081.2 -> 23.9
